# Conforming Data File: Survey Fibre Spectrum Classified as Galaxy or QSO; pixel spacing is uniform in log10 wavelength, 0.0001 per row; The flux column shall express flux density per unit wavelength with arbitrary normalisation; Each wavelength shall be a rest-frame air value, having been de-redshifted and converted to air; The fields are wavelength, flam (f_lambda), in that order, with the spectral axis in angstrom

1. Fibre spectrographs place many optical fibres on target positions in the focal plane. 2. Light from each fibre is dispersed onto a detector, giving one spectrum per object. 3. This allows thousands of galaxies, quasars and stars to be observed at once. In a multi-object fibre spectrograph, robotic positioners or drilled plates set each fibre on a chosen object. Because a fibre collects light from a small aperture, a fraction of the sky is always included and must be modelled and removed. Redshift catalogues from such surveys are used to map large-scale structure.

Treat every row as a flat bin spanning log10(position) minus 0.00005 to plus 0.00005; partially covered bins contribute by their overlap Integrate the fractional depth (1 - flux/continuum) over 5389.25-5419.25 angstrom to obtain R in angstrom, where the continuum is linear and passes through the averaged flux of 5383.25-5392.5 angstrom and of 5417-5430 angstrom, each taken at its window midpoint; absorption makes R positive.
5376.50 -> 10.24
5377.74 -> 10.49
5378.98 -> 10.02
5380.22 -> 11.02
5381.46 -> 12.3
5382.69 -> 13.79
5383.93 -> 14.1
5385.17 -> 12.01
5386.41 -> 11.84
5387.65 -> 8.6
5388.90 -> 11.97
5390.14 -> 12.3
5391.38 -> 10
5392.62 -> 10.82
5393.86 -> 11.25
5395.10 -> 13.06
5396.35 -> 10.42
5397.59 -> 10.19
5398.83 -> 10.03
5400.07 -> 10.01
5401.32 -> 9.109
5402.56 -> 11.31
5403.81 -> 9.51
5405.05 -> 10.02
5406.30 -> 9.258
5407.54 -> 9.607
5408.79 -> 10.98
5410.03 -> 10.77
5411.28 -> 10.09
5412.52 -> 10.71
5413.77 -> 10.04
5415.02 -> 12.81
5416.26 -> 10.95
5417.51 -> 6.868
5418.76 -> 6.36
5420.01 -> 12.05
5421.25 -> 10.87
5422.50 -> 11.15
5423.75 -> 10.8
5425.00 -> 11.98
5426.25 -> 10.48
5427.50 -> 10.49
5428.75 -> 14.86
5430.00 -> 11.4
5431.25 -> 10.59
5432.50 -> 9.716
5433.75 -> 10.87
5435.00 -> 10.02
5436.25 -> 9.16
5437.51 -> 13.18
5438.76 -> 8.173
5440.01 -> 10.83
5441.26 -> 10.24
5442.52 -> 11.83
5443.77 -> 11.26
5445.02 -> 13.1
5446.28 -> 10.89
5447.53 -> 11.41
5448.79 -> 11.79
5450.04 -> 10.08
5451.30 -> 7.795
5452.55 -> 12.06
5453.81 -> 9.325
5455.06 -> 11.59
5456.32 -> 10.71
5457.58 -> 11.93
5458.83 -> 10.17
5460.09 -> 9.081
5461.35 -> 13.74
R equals 2.2 angstrom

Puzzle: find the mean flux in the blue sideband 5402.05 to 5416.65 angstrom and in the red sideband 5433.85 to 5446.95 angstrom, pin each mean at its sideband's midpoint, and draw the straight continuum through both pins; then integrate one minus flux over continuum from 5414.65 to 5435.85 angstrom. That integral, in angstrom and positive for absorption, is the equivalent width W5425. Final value 0.0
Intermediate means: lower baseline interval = 10.5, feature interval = 10.7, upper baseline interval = 10.9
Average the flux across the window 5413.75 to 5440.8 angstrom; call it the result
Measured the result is 10.6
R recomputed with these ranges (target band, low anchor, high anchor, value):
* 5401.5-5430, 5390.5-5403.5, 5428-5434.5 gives 1.4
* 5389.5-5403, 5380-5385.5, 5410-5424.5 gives 1.2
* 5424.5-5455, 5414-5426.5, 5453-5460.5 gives -1.2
